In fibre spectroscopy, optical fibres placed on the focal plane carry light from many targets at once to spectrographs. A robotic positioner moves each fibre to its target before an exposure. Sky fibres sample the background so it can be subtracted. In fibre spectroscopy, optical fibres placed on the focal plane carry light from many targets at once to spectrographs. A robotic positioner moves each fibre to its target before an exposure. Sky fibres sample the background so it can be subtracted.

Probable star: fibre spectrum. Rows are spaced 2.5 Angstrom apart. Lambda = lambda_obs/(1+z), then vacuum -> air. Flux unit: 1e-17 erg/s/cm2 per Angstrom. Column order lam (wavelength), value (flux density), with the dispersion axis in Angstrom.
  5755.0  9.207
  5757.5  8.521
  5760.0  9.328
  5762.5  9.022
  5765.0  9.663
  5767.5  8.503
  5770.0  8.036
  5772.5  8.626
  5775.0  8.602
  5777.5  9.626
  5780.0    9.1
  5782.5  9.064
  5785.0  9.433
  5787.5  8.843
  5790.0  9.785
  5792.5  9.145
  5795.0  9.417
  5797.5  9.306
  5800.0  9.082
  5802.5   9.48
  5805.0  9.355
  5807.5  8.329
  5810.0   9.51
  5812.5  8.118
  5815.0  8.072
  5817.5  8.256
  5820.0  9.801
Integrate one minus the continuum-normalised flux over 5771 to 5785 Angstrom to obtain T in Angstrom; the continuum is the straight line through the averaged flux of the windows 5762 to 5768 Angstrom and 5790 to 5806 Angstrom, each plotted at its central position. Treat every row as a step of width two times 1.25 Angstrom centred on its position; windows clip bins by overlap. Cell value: 0.3 Angstrom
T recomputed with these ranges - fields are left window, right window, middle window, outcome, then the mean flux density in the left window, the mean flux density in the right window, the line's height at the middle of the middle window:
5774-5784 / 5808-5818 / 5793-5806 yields -0.85 Angstrom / 9.12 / 8.49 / 8.74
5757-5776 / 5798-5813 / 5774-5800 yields -0.89 Angstrom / 8.8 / 9.04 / 8.93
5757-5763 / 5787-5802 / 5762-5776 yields 0.54 Angstrom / 9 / 9.29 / 9.08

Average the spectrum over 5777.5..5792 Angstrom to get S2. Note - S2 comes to 9.27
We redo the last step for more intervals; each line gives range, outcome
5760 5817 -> 9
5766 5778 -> 8.64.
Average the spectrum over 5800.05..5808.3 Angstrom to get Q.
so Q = 9.1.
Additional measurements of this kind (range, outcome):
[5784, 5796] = 9.32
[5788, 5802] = 9.33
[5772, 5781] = 9.02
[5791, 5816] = 9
